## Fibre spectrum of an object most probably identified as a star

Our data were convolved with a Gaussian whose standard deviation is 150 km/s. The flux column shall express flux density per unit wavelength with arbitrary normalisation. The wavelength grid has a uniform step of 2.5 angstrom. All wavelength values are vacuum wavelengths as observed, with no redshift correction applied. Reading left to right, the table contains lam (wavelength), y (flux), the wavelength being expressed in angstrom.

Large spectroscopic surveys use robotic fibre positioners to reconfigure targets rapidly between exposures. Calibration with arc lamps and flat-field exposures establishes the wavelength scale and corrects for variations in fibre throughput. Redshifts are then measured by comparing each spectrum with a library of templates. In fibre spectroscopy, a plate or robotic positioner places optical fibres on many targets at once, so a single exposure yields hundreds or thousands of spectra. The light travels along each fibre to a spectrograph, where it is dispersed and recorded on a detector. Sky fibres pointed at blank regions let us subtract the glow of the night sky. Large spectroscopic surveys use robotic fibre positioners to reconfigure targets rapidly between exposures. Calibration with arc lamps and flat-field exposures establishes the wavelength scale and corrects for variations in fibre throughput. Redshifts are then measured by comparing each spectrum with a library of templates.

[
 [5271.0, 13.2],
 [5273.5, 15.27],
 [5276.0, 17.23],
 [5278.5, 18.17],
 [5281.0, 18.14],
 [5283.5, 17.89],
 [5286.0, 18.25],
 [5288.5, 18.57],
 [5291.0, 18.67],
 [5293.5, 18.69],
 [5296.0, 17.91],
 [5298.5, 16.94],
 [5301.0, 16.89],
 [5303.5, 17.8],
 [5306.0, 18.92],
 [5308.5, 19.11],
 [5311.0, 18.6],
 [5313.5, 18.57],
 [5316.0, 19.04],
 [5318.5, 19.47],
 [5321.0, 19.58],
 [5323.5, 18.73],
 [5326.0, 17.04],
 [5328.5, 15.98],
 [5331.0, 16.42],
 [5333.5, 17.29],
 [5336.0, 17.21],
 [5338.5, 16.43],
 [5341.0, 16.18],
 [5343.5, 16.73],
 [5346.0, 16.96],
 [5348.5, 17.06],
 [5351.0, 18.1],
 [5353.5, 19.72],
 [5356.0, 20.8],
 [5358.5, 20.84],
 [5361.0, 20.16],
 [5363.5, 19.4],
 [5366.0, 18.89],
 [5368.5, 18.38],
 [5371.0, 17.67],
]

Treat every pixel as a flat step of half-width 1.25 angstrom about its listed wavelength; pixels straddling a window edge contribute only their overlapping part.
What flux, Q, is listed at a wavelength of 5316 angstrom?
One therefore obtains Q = 19.04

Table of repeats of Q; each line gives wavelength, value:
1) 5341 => 16.18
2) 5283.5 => 17.89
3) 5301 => 16.89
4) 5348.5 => 17.06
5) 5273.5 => 15.27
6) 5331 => 16.42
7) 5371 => 17.67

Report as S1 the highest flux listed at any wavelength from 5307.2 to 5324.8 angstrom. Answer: 19.58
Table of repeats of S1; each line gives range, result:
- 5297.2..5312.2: 19.11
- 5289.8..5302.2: 18.69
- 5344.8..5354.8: 19.72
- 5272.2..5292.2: 18.67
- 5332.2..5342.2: 17.29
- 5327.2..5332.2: 16.42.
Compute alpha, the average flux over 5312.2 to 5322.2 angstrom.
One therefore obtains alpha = 19.2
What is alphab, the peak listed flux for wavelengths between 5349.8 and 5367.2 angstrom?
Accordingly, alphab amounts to 20.84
